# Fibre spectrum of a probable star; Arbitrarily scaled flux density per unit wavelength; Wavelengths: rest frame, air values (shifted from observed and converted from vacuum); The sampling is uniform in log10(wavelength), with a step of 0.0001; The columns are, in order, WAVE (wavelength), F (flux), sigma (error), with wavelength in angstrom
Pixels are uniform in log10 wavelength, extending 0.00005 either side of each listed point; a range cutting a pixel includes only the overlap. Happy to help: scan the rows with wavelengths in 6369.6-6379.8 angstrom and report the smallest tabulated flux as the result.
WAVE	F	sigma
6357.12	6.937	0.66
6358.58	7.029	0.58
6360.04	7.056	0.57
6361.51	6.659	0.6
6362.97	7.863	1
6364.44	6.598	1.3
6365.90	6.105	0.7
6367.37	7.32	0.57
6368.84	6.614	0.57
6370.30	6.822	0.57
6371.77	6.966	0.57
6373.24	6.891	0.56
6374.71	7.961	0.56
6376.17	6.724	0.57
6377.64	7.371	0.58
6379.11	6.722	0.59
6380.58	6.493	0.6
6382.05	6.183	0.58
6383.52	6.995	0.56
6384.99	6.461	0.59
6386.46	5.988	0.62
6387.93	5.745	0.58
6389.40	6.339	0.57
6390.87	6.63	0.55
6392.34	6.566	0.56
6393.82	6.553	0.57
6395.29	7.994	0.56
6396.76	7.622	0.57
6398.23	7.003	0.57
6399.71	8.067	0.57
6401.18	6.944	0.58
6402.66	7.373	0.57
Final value 6.722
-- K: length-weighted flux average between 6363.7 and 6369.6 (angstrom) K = 6.66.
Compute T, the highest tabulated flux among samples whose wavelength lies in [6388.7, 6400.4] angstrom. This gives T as 8.067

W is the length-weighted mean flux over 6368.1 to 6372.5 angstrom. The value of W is 6.8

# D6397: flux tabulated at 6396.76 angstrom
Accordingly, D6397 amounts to 7.622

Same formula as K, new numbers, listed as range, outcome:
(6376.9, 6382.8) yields 6.69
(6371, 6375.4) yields 7.25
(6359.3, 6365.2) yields 7.04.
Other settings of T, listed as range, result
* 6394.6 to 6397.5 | 7.994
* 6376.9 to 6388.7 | 7.371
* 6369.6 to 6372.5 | 6.966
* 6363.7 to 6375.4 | 7.961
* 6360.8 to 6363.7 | 7.863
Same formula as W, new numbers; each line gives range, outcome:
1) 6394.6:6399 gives 7.54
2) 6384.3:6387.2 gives 6.22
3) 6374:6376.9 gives 7.36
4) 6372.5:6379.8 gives 7.14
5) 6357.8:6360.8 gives 7.04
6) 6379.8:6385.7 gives 6.53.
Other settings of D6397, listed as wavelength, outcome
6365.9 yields 6.105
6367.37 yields 7.32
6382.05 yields 6.183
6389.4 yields 6.339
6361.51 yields 6.659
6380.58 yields 6.493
